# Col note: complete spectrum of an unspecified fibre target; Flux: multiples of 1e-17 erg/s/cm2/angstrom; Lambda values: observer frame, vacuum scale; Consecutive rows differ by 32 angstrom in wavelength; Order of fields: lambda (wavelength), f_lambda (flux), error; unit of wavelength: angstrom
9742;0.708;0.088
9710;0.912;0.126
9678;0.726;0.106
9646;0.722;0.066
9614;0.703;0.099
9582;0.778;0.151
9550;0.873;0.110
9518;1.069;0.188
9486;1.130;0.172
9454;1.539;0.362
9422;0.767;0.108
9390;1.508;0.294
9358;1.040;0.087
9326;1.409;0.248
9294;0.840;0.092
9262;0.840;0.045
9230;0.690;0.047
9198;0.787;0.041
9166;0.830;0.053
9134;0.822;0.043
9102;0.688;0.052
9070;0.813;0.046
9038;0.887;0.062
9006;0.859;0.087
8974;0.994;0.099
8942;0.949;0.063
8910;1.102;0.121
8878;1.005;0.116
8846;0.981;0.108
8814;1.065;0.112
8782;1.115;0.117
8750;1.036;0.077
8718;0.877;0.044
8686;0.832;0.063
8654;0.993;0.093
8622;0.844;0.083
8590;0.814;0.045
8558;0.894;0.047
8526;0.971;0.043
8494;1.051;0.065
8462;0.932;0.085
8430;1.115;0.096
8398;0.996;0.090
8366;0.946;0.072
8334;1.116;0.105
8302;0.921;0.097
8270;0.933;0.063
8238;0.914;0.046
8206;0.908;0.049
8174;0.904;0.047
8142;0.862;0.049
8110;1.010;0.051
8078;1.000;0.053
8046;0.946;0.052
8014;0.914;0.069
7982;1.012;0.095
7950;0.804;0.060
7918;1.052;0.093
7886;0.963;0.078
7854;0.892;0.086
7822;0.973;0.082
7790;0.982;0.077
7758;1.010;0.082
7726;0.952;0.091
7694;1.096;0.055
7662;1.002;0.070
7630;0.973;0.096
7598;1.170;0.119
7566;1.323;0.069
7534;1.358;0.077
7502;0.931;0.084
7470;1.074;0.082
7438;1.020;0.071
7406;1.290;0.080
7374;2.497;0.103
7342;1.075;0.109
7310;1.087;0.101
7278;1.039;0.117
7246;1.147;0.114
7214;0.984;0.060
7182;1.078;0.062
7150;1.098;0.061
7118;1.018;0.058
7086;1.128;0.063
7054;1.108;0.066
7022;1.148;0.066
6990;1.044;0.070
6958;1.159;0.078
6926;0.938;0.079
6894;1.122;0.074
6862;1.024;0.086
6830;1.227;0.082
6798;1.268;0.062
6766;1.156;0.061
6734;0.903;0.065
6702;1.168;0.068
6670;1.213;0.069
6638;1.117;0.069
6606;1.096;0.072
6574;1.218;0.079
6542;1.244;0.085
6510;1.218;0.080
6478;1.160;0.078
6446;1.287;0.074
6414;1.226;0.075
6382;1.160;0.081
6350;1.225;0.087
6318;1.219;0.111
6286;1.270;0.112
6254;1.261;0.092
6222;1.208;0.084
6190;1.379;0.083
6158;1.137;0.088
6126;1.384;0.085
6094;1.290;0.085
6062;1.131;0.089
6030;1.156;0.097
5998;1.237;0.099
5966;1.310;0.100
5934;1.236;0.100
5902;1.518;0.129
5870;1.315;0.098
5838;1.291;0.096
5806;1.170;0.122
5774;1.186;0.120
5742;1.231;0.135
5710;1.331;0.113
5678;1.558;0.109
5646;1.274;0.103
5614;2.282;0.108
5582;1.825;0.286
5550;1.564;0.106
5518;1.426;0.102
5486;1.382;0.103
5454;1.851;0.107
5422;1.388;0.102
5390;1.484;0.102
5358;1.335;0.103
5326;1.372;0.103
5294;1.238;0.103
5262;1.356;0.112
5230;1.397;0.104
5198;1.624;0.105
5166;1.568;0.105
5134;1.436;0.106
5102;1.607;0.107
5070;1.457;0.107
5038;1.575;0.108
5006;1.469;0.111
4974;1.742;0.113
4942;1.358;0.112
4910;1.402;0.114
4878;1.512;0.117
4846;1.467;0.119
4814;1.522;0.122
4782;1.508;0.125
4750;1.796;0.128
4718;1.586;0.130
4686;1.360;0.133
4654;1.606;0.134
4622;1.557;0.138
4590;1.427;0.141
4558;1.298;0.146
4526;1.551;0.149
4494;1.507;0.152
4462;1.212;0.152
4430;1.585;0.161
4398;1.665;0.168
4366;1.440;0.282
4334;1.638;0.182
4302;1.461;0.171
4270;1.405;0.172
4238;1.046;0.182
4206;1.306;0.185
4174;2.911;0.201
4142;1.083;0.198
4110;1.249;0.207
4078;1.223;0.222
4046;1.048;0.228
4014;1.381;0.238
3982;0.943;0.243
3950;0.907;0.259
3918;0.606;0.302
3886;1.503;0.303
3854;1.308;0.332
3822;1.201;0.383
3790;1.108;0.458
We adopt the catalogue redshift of 0.123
